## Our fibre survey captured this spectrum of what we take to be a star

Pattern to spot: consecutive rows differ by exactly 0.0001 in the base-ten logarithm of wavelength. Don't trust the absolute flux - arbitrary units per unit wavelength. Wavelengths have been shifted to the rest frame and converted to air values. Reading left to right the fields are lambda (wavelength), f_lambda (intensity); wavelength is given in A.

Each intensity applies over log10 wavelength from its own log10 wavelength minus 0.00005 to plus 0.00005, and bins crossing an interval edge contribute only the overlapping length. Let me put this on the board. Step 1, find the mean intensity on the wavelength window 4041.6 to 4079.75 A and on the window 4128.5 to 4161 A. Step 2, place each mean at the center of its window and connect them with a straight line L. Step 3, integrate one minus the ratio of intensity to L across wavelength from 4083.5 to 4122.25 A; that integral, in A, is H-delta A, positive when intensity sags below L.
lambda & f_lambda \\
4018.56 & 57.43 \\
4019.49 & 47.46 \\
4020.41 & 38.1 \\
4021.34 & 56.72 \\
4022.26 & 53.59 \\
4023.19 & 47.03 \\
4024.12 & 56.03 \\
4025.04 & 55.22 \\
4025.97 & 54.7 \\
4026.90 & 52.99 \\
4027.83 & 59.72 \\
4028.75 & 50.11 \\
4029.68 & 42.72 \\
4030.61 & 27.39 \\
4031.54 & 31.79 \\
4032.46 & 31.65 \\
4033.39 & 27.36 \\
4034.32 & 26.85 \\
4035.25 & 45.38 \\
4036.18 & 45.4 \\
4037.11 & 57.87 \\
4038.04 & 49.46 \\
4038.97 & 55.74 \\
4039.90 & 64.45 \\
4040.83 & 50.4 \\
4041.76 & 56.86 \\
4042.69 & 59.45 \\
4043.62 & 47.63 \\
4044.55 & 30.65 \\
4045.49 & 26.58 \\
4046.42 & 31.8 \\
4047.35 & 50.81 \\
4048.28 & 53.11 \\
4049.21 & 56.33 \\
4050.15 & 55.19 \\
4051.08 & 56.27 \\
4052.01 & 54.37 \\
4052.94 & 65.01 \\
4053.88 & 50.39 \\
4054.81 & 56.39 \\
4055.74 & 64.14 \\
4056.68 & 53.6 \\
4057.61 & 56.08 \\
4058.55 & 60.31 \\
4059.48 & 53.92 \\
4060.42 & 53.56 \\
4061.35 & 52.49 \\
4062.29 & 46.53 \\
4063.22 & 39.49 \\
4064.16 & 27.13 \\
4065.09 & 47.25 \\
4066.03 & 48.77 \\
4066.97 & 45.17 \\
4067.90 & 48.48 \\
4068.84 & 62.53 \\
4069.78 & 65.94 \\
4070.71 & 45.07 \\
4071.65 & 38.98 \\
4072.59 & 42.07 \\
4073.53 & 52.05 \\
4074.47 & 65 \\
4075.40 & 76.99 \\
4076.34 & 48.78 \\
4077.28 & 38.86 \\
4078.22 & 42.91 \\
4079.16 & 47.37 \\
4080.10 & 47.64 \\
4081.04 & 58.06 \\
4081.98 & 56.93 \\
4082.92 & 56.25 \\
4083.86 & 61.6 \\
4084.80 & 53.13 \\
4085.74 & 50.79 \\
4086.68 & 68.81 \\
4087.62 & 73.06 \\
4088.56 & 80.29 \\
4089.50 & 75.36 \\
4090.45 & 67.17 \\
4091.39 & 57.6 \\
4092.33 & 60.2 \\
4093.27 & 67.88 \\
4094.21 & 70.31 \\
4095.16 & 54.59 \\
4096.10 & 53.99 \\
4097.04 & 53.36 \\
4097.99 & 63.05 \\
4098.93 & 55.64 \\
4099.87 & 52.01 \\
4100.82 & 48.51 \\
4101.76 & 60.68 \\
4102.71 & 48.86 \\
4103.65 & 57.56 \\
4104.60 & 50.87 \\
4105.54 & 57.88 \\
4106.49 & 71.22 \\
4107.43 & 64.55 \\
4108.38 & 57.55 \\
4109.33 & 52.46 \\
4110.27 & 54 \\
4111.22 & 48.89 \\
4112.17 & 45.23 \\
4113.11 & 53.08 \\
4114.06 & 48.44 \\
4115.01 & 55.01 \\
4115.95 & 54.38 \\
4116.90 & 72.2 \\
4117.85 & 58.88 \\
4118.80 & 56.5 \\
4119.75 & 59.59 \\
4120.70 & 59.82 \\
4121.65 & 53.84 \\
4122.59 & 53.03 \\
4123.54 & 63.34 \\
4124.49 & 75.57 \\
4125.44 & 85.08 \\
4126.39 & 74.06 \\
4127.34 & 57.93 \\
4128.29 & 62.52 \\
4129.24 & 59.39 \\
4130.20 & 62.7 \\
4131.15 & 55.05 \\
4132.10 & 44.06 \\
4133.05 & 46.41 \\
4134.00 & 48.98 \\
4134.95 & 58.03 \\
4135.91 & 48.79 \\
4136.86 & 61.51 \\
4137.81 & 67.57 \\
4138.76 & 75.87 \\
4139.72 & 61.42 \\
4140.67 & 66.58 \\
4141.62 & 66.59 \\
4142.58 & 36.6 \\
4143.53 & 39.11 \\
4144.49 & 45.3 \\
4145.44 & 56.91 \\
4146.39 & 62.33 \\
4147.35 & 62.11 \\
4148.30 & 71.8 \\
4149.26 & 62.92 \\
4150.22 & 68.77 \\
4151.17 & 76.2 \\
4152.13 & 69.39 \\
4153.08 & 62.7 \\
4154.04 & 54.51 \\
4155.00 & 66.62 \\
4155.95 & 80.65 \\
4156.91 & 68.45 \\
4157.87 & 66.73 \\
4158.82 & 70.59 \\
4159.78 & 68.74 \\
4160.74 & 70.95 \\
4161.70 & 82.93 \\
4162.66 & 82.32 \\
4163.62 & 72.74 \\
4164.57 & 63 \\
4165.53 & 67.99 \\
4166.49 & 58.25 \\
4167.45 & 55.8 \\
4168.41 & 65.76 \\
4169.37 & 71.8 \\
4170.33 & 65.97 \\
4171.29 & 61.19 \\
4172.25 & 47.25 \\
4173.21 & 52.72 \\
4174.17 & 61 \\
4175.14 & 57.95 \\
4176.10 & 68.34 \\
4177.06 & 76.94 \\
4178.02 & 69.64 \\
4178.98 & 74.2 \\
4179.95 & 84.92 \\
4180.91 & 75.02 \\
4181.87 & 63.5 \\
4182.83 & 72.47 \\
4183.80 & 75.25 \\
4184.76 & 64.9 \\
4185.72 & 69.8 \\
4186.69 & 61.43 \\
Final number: -2.0 A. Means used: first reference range 50.5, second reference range 61.3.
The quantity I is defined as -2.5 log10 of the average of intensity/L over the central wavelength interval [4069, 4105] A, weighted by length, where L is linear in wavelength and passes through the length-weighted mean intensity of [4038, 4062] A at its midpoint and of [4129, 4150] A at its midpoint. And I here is -0.05 mag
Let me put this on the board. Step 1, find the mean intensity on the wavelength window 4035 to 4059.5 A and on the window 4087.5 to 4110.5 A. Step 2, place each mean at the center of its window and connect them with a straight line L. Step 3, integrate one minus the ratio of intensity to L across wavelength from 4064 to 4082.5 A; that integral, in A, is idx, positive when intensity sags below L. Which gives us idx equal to 1.8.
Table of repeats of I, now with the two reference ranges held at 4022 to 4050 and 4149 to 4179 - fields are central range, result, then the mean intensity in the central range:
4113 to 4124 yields 0.04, 57.5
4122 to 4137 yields 0.03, 59.7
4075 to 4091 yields -0.09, 59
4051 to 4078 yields -0.02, 52.1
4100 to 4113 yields 0.05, 55.1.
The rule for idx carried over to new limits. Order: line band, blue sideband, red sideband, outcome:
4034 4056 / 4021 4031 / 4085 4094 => 2.0 A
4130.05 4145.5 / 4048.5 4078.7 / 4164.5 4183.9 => 1.6 A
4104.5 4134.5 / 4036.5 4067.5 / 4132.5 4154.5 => -0.6 A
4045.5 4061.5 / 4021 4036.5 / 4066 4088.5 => -1.2 A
